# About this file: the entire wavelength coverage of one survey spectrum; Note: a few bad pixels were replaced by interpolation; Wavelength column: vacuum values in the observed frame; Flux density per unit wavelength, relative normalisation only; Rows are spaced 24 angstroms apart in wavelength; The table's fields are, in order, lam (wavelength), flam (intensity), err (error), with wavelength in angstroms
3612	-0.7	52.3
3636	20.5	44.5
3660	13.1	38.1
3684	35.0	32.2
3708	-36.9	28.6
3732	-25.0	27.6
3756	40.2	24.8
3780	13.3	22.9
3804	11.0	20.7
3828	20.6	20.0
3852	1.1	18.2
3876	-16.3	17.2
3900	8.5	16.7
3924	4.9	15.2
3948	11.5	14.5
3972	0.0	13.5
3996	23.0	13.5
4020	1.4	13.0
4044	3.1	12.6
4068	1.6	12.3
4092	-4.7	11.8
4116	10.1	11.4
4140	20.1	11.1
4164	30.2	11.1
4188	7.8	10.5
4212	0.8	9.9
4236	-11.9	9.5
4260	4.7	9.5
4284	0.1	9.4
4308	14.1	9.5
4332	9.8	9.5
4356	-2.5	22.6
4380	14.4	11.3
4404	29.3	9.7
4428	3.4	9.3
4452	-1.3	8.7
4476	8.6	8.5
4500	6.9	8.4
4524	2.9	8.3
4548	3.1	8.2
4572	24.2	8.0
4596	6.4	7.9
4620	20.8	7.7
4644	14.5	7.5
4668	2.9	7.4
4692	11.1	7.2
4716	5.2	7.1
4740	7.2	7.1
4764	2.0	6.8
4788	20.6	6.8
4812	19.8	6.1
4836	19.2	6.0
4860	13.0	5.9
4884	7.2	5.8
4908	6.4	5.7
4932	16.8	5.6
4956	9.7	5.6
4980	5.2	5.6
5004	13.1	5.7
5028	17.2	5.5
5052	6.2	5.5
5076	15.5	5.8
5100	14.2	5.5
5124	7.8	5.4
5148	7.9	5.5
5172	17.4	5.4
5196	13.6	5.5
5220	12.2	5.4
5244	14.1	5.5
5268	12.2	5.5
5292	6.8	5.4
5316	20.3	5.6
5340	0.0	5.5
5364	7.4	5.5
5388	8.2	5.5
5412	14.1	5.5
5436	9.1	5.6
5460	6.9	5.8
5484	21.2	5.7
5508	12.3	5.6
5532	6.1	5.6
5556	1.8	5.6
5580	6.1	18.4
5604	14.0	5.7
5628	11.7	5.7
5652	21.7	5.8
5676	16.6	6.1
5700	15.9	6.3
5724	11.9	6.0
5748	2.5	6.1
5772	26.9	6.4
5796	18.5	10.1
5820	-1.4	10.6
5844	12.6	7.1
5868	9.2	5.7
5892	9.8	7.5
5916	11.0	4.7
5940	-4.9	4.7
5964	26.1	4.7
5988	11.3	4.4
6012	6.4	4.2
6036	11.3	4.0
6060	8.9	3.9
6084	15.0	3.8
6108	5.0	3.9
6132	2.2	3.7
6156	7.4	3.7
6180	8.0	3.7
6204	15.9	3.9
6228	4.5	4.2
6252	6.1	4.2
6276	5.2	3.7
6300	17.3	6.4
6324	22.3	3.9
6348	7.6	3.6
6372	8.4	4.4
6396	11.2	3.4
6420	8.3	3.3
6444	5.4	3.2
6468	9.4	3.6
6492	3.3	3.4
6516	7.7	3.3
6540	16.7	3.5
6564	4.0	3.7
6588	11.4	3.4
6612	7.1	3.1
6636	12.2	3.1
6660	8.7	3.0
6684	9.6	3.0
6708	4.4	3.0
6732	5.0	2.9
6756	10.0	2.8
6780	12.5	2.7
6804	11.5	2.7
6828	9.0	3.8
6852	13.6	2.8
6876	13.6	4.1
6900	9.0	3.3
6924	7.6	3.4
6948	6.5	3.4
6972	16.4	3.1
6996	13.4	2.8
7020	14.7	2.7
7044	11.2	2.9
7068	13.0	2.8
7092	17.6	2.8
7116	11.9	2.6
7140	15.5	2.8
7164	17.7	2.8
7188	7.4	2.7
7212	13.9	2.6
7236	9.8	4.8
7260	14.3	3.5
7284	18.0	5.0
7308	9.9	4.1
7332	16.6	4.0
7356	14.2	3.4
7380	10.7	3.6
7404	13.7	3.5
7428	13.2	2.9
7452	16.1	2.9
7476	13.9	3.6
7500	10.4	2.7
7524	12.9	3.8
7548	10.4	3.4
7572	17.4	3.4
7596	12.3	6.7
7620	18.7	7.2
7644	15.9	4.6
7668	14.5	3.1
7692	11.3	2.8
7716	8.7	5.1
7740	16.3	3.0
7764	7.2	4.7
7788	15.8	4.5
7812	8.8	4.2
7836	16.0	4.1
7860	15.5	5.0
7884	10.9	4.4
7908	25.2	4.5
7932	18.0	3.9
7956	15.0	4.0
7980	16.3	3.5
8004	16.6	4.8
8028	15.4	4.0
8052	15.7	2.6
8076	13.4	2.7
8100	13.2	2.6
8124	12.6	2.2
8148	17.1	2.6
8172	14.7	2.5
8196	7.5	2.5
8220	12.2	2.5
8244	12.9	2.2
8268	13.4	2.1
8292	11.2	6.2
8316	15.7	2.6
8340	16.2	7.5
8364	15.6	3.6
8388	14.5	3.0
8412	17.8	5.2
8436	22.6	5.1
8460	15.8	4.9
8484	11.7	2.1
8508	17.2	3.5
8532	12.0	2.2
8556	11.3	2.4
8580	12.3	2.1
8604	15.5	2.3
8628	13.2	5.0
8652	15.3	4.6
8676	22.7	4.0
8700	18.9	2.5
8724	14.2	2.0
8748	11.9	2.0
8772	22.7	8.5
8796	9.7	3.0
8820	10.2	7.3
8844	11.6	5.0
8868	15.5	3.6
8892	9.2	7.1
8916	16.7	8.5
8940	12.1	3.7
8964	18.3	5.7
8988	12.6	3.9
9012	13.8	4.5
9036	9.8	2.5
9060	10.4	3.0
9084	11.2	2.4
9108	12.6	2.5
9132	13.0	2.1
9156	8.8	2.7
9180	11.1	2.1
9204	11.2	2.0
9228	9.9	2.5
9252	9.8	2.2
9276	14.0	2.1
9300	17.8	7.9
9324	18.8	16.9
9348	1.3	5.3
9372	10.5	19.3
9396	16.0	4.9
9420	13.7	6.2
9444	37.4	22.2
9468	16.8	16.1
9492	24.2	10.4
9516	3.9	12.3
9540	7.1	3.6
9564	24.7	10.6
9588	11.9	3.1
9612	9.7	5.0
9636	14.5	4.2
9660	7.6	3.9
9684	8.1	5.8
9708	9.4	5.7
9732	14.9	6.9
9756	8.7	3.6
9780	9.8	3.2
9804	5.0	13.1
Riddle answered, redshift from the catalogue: 0.75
